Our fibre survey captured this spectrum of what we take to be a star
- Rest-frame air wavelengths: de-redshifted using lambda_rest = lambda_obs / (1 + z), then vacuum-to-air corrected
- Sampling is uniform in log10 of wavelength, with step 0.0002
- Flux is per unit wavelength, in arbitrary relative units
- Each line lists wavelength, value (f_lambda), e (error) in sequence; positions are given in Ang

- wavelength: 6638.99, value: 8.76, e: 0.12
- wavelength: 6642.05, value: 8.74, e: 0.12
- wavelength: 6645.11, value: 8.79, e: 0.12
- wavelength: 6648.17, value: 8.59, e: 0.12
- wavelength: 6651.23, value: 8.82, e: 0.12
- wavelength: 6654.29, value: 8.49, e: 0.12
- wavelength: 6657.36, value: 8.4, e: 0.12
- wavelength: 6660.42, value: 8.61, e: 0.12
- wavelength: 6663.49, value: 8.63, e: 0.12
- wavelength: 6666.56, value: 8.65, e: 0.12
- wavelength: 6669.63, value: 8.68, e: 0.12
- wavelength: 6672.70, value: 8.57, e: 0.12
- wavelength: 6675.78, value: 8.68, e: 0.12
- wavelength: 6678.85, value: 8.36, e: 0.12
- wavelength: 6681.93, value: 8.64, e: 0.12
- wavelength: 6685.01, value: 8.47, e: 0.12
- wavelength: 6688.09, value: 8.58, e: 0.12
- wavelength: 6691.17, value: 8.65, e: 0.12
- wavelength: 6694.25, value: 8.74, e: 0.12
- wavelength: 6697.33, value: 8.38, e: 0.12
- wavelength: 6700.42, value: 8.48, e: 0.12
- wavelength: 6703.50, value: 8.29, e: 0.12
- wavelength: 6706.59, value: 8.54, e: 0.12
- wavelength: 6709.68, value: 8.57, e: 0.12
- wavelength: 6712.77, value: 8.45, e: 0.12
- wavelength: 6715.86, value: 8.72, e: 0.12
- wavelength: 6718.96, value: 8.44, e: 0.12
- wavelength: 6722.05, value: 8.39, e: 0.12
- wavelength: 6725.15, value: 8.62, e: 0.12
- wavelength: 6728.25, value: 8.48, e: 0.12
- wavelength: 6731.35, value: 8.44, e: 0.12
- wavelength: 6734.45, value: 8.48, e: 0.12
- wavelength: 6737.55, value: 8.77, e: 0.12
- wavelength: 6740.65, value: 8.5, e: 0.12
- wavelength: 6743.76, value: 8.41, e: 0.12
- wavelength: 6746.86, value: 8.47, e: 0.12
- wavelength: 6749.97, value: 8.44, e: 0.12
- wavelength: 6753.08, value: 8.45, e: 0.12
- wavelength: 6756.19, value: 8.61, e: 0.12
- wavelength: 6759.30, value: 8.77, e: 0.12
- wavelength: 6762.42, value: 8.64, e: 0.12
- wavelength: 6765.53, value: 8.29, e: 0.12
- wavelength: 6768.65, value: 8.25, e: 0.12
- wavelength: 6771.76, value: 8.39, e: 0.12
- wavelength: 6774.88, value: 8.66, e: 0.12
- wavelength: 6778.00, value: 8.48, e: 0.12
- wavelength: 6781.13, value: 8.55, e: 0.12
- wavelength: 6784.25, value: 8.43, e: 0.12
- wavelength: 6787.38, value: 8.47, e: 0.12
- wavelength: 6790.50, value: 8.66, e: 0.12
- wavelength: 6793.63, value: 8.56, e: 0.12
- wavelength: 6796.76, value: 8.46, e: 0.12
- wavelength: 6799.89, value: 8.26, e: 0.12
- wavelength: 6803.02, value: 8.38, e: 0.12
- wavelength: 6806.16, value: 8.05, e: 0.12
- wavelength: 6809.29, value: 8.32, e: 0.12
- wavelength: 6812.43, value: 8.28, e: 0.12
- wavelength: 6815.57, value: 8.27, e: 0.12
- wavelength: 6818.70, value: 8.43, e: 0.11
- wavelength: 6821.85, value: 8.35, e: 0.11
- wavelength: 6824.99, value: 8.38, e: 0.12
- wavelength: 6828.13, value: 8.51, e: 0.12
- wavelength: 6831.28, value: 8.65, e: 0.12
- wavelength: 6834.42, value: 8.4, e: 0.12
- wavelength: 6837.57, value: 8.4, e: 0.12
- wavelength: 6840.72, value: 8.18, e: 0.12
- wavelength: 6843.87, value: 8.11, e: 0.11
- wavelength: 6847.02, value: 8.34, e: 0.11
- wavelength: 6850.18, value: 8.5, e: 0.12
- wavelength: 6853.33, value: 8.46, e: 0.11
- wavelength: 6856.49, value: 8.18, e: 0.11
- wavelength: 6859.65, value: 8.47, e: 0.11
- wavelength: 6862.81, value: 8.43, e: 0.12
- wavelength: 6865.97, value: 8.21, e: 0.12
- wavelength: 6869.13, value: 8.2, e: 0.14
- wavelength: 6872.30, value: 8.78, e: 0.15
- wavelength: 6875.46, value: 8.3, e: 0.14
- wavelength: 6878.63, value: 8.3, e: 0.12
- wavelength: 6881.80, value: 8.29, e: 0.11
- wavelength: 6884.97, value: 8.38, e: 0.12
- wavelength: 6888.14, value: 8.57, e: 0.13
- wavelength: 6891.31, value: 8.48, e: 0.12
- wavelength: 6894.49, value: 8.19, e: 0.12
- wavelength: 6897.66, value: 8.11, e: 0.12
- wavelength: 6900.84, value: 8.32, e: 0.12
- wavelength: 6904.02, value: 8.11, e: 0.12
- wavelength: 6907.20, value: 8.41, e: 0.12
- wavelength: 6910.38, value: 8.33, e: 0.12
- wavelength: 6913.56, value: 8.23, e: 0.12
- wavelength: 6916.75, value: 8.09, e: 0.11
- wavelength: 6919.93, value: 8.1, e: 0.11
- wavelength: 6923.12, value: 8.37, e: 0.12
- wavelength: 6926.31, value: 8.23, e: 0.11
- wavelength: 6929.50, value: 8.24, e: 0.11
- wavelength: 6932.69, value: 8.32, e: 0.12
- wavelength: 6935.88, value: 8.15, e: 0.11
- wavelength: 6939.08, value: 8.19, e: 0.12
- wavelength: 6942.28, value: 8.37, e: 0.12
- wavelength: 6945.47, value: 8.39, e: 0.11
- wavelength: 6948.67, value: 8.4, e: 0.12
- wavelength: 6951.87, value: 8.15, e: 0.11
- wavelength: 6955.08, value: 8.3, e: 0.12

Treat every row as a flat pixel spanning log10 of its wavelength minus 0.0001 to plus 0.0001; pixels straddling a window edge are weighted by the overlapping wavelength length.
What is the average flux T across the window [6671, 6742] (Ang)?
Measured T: 8.53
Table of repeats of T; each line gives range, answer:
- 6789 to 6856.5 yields 8.37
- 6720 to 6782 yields 8.5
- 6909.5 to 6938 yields 8.23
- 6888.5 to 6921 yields 8.25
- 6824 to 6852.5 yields 8.39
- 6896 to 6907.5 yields 8.22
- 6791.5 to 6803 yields 8.43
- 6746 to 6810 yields 8.46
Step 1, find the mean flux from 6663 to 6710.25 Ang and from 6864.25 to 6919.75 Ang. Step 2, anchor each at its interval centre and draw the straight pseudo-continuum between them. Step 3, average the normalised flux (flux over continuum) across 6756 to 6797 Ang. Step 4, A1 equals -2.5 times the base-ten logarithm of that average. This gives -0.009 mag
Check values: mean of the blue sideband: 8.55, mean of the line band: 8.51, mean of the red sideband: 8.31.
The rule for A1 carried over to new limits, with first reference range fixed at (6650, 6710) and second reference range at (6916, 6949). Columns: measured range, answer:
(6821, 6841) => -0.01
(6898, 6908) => 0.01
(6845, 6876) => -0.01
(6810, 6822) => 0.01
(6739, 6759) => 0.00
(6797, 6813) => 0.02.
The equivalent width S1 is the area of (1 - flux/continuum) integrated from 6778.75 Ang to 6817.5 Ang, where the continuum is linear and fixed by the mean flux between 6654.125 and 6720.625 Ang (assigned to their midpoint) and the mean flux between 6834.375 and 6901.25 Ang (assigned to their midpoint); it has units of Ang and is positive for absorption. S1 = 0.1 Ang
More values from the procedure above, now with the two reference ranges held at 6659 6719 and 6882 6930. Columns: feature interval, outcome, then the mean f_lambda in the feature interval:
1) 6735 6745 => -0.08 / 8.56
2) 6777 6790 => -0.09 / 8.5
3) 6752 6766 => -0.18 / 8.58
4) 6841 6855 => 0.03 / 8.34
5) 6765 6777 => 0.06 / 8.41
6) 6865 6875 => -0.09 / 8.4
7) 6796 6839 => 0.14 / 8.37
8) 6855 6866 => 0.00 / 8.34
